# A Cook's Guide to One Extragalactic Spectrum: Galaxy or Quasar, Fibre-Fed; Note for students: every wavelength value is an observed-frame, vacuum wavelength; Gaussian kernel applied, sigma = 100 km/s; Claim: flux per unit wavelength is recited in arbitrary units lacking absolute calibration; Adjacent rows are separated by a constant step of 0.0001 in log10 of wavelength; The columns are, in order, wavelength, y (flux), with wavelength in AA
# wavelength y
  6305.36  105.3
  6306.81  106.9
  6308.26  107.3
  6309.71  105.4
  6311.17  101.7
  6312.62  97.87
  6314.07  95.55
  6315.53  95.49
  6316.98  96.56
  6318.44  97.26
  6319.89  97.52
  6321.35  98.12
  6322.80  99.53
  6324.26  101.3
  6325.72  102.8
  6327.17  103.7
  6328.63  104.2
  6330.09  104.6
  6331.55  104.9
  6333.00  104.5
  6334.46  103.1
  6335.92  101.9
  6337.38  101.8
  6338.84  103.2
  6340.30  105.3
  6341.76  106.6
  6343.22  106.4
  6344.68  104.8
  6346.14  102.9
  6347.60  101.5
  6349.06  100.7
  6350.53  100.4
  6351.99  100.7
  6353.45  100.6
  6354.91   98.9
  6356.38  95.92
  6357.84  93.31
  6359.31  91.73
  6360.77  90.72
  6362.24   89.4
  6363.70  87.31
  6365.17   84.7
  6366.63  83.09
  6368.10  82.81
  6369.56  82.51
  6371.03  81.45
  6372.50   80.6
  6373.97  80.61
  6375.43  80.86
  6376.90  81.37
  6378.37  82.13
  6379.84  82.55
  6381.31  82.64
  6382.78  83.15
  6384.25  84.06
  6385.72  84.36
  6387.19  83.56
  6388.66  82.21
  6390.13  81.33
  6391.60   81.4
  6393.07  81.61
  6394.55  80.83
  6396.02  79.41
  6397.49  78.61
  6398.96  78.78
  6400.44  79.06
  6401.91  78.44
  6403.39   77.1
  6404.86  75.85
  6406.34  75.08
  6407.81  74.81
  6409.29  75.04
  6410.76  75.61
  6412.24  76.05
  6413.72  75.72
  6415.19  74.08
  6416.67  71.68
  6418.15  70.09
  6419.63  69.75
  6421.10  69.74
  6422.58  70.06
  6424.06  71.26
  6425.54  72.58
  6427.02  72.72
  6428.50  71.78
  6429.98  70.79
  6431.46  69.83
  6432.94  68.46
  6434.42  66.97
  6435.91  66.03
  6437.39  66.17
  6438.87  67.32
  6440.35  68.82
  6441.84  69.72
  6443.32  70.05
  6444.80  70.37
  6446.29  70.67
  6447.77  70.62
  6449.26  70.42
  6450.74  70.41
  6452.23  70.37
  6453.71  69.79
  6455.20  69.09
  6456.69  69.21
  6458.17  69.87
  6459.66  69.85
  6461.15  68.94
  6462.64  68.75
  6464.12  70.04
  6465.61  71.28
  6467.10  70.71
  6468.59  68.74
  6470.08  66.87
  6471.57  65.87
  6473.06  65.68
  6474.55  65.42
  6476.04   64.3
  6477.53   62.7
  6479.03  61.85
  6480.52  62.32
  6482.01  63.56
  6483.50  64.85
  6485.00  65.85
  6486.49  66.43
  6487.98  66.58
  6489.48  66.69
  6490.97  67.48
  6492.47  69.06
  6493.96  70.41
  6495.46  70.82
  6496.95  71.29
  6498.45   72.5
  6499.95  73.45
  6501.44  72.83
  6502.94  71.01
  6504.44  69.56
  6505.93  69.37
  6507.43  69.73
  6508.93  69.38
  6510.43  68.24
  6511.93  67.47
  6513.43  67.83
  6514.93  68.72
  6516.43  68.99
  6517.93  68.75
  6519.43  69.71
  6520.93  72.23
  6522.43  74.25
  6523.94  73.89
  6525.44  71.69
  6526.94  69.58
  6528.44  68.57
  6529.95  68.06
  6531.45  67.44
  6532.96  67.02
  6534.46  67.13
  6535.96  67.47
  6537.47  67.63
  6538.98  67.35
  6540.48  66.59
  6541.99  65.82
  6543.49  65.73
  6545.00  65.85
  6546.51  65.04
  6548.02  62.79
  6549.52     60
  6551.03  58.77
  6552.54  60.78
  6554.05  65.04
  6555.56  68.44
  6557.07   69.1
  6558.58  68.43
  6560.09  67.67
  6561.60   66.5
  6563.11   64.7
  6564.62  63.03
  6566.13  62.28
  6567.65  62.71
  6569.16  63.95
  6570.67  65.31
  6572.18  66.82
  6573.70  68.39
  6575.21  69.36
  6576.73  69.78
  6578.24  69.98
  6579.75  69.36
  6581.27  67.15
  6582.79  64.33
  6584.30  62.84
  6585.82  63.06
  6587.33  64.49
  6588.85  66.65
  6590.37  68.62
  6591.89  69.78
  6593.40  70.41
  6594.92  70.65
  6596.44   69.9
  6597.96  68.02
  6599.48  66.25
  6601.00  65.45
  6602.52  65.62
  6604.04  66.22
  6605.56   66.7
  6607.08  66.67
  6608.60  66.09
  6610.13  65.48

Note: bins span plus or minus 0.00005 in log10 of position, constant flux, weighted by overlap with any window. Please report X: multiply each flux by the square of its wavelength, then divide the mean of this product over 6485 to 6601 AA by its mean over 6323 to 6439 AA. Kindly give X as 0.8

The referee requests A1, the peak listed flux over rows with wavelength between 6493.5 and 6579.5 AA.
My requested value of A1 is 74.25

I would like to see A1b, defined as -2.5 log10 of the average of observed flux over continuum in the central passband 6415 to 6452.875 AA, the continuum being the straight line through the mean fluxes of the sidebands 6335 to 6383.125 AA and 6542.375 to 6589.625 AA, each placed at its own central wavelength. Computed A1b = 0.18 mag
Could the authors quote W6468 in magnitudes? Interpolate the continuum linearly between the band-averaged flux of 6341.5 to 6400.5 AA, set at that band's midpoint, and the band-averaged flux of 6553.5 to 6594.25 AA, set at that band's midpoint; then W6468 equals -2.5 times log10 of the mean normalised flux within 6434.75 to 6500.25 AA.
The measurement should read 0.14 mag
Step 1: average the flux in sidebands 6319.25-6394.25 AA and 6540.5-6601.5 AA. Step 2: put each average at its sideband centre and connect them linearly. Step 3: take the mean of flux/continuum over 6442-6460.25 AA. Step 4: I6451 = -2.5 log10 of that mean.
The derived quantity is 0.16 mag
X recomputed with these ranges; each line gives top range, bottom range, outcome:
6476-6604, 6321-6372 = 0.73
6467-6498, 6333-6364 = 0.70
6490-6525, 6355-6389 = 0.86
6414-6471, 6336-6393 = 0.79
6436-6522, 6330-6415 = 0.80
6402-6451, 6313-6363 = 0.73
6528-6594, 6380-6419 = 0.89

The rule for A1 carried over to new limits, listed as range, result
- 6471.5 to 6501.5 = 73.45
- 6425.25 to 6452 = 72.72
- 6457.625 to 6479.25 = 71.28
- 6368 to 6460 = 84.36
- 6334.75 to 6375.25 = 106.6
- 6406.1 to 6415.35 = 76.05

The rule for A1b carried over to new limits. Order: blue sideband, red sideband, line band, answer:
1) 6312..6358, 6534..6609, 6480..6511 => 0.13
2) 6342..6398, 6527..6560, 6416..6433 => 0.15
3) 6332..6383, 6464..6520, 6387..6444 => 0.12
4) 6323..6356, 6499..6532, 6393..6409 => 0.17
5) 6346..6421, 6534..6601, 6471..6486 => 0.16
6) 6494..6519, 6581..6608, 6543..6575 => 0.05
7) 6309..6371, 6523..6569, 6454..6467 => 0.14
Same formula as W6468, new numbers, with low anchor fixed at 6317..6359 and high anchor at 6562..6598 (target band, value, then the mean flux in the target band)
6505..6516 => 0.119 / 68.7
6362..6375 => 0.165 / 83.4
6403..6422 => 0.224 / 73.8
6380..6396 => 0.147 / 82.4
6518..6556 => 0.091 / 67.1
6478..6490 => 0.238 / 64.6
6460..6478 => 0.219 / 67.6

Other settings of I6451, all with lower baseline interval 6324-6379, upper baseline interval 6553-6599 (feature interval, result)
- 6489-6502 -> 0.10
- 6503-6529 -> 0.07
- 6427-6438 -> 0.23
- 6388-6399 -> 0.12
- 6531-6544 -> 0.08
